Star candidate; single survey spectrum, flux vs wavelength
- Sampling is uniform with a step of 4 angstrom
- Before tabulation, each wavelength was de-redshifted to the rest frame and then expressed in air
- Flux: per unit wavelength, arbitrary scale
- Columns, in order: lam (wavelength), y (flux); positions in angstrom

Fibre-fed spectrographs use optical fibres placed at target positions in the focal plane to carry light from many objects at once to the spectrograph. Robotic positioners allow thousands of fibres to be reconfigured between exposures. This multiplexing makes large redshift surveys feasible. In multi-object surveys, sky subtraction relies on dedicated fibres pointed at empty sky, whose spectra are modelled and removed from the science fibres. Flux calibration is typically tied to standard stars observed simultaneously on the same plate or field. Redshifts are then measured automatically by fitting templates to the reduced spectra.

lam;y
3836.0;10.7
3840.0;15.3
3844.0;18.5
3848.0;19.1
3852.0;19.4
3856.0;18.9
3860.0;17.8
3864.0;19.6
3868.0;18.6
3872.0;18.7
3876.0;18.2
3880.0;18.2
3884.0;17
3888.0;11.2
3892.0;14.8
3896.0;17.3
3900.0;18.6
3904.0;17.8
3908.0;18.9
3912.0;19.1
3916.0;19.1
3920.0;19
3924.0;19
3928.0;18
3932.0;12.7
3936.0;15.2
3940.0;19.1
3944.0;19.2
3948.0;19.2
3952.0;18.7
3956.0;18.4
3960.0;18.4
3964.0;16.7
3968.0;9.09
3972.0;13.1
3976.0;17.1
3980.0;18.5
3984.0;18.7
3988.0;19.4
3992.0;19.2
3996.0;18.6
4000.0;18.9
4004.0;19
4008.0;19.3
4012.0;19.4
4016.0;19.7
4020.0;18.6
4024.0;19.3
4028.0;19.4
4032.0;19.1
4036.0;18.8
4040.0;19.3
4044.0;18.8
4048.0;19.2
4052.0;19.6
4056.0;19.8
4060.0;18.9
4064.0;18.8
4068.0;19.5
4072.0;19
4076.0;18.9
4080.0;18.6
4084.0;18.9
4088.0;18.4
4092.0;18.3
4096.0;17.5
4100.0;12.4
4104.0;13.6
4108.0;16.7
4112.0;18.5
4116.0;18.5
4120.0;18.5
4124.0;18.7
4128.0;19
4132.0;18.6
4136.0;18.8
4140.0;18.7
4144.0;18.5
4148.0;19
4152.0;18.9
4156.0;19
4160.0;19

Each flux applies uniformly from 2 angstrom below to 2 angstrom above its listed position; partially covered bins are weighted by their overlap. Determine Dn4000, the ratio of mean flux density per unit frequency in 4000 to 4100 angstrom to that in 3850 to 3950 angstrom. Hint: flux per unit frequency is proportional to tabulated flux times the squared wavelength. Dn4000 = 1.14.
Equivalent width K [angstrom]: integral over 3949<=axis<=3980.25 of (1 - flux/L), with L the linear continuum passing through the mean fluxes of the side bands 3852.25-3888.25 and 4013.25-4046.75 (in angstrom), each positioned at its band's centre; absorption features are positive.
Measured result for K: 4.1 angstrom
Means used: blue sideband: 18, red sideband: 19.1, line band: 16.2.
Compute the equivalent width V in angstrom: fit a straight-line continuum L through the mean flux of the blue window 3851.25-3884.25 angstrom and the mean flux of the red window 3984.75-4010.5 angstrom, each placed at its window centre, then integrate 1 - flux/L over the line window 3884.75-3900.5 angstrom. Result 2.8 angstrom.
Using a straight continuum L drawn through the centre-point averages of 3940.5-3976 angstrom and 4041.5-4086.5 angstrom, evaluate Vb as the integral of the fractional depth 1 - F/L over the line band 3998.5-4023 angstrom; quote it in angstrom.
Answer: -1.7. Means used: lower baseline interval 16.7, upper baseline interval 19.1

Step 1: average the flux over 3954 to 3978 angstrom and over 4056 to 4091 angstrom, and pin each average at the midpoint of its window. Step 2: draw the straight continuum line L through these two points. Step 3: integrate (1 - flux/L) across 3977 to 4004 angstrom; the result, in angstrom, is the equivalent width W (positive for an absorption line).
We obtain -4.28 angstrom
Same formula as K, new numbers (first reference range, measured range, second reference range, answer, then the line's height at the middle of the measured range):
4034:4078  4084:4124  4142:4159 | 3.96 angstrom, 19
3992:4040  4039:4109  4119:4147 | 2.92 angstrom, 18.9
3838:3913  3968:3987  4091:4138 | 1.53 angstrom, 17.6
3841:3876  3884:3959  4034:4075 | 5.29 angstrom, 18.8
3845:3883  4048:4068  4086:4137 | -1.76 angstrom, 17.7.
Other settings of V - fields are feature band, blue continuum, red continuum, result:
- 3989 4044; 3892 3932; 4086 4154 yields -3.6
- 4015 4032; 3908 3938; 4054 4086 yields -0.6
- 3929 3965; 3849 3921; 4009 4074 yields 1.7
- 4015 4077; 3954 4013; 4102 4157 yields -4.6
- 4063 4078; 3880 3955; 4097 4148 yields -1.3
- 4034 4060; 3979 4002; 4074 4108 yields -2.0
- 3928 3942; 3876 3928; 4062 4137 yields 1.3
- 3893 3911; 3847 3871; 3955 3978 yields -0.6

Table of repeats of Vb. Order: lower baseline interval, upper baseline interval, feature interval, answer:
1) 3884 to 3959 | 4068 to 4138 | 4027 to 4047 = -1.5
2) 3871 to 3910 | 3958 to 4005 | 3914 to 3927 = -1.4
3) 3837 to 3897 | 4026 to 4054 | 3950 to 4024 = 3.1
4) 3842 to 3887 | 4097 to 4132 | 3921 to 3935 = 1.1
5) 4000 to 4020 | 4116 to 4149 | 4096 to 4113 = 3.1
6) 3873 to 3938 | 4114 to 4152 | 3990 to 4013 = -1.6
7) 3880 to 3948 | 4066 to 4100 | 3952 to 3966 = -0.3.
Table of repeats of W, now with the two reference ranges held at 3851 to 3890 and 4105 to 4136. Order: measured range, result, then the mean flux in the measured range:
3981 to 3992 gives -0.7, 19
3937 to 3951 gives -0.8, 18.8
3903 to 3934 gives -0.2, 18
